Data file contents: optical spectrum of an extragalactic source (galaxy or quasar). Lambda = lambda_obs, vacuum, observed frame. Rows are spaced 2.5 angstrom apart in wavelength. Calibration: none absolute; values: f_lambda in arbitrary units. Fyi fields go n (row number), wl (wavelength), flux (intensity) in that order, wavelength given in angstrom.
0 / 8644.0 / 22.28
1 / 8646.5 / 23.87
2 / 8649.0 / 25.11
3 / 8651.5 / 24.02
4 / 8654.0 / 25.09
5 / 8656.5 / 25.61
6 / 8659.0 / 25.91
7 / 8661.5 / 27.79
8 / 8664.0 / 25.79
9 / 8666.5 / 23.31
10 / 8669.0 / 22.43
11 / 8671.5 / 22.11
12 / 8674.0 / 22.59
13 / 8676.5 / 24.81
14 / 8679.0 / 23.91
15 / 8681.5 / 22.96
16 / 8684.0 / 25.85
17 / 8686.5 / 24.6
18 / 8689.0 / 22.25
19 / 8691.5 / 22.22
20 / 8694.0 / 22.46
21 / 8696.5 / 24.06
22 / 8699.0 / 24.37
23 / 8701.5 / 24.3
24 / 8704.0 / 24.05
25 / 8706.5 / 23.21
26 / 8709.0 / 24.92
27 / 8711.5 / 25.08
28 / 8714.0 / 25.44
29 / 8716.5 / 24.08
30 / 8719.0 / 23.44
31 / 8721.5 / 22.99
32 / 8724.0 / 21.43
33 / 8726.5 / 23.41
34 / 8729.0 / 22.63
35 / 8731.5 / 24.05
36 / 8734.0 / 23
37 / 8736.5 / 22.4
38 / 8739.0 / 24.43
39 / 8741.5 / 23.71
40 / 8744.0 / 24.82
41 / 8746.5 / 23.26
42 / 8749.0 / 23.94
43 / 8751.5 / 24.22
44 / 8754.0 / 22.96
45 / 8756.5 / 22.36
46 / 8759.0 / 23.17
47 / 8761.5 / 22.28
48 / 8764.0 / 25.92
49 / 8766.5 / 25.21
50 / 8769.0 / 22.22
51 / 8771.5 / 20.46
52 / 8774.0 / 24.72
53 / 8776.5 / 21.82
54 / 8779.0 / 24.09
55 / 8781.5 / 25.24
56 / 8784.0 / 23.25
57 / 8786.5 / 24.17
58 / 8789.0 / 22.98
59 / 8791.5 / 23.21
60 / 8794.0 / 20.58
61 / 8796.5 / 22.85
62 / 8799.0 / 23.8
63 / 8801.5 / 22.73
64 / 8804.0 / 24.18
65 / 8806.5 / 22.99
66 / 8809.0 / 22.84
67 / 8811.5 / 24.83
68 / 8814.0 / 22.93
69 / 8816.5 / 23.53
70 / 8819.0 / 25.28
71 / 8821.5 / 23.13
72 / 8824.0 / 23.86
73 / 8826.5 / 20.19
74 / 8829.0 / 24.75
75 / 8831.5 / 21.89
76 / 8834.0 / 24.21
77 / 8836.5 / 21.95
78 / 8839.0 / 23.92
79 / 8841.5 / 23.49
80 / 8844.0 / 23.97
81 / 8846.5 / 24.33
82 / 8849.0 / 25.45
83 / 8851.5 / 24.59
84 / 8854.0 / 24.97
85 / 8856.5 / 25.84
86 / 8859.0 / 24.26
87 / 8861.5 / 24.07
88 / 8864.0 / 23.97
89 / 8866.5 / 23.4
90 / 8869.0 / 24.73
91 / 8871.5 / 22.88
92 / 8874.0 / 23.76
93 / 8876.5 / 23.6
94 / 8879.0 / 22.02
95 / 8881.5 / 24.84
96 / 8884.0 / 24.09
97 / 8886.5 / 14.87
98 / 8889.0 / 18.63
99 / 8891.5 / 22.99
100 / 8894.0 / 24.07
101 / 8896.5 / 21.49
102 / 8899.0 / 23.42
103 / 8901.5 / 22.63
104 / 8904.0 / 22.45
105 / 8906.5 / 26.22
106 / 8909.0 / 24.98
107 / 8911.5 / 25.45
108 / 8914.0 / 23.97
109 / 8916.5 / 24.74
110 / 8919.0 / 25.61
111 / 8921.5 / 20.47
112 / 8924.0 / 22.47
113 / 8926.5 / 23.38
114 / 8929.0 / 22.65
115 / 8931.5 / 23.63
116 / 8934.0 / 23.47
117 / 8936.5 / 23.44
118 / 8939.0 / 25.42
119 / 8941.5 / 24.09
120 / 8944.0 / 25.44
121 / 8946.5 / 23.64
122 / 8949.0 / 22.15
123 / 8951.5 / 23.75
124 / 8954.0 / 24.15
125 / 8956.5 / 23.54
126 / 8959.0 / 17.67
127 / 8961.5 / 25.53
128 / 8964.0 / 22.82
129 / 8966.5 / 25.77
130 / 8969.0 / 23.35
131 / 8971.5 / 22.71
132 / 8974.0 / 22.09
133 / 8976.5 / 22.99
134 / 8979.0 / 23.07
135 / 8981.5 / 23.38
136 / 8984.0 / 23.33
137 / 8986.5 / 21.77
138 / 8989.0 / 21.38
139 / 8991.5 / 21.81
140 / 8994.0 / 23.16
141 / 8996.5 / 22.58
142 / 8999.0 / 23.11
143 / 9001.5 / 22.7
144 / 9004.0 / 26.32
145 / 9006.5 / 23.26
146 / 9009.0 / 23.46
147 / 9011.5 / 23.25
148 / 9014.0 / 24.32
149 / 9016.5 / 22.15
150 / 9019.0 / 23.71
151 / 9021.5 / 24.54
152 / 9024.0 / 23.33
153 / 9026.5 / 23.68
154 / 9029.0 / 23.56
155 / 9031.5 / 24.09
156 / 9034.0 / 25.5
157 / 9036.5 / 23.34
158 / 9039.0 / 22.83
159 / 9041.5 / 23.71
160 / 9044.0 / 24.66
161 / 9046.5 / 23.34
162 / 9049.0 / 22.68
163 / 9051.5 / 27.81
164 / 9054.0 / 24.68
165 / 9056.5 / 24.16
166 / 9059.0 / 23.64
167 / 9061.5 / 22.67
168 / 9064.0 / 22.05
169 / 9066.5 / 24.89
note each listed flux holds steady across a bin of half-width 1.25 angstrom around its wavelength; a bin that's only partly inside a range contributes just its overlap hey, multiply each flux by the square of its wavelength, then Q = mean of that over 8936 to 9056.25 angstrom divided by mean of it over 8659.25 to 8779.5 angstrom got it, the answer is 1.06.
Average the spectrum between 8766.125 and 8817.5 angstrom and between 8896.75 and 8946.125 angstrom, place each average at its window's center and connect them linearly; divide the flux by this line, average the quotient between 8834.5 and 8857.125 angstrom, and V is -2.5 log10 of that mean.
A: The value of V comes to -0.03 mag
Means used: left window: 23.2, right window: 23.8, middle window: 24.2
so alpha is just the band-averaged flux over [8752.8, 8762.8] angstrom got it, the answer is 22.7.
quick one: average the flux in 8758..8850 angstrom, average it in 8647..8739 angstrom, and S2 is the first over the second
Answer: 0.98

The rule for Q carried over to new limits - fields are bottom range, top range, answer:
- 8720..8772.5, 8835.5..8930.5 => 1.04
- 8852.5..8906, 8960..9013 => 1.03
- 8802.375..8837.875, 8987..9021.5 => 1.04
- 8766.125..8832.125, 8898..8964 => 1.05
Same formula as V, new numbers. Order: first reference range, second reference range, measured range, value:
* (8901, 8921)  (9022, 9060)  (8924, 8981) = 0.04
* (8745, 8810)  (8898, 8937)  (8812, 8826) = -0.01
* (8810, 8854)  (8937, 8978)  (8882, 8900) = 0.10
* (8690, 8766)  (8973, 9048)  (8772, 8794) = 0.01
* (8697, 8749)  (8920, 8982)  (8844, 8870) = -0.05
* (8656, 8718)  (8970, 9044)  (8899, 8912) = -0.03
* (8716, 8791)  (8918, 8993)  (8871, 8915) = 0.02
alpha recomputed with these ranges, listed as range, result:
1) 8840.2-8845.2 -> 23.7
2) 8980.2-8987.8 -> 22.8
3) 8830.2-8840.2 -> 23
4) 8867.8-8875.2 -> 23.8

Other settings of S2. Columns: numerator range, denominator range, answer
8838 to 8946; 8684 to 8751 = 1.00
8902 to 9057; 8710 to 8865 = 1.00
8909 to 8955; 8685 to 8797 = 1.01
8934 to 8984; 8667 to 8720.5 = 0.99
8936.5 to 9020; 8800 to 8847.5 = 0.99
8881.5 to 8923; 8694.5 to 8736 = 0.97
